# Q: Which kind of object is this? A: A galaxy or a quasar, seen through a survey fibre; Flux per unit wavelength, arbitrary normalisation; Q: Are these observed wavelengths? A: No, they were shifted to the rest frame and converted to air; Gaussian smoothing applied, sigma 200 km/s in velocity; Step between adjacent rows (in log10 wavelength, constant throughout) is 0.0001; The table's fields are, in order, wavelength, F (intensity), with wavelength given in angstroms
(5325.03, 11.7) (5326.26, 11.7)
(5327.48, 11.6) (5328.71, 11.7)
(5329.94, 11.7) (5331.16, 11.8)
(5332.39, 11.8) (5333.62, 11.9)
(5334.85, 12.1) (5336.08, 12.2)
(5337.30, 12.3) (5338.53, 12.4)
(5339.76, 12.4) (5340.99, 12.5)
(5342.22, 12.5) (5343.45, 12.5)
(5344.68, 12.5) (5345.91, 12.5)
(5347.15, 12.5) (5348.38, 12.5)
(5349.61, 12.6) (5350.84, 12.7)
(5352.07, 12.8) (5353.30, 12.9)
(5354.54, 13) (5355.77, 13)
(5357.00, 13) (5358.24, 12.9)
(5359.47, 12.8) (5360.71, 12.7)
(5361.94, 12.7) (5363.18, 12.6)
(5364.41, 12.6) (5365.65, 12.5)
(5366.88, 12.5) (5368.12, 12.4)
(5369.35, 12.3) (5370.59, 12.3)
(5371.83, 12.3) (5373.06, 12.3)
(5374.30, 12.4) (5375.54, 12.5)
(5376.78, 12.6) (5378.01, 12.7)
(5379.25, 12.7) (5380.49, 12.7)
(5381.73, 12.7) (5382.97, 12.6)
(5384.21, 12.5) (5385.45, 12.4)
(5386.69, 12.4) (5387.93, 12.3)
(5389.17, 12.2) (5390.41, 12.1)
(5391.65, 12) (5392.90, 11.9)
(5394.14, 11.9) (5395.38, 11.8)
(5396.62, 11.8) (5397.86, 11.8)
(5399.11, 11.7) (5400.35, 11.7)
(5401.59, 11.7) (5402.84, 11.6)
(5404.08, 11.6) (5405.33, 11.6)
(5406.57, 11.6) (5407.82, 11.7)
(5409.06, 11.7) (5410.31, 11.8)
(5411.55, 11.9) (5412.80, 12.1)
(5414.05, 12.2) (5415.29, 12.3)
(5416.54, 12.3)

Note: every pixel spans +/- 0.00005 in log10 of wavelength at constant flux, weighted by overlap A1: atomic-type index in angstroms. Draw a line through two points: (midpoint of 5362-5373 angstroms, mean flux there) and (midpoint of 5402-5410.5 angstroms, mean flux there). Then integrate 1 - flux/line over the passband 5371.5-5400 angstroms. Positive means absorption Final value -0.5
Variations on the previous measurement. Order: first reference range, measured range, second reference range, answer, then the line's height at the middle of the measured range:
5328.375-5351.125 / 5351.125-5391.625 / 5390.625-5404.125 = -1.9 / 12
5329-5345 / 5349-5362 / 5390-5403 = -0.8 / 12.1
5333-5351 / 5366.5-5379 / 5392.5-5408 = -0.4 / 12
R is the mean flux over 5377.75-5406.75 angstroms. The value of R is 12.1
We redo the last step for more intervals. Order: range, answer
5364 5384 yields 12.5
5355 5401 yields 12.4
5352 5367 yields 12.8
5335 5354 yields 12.5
